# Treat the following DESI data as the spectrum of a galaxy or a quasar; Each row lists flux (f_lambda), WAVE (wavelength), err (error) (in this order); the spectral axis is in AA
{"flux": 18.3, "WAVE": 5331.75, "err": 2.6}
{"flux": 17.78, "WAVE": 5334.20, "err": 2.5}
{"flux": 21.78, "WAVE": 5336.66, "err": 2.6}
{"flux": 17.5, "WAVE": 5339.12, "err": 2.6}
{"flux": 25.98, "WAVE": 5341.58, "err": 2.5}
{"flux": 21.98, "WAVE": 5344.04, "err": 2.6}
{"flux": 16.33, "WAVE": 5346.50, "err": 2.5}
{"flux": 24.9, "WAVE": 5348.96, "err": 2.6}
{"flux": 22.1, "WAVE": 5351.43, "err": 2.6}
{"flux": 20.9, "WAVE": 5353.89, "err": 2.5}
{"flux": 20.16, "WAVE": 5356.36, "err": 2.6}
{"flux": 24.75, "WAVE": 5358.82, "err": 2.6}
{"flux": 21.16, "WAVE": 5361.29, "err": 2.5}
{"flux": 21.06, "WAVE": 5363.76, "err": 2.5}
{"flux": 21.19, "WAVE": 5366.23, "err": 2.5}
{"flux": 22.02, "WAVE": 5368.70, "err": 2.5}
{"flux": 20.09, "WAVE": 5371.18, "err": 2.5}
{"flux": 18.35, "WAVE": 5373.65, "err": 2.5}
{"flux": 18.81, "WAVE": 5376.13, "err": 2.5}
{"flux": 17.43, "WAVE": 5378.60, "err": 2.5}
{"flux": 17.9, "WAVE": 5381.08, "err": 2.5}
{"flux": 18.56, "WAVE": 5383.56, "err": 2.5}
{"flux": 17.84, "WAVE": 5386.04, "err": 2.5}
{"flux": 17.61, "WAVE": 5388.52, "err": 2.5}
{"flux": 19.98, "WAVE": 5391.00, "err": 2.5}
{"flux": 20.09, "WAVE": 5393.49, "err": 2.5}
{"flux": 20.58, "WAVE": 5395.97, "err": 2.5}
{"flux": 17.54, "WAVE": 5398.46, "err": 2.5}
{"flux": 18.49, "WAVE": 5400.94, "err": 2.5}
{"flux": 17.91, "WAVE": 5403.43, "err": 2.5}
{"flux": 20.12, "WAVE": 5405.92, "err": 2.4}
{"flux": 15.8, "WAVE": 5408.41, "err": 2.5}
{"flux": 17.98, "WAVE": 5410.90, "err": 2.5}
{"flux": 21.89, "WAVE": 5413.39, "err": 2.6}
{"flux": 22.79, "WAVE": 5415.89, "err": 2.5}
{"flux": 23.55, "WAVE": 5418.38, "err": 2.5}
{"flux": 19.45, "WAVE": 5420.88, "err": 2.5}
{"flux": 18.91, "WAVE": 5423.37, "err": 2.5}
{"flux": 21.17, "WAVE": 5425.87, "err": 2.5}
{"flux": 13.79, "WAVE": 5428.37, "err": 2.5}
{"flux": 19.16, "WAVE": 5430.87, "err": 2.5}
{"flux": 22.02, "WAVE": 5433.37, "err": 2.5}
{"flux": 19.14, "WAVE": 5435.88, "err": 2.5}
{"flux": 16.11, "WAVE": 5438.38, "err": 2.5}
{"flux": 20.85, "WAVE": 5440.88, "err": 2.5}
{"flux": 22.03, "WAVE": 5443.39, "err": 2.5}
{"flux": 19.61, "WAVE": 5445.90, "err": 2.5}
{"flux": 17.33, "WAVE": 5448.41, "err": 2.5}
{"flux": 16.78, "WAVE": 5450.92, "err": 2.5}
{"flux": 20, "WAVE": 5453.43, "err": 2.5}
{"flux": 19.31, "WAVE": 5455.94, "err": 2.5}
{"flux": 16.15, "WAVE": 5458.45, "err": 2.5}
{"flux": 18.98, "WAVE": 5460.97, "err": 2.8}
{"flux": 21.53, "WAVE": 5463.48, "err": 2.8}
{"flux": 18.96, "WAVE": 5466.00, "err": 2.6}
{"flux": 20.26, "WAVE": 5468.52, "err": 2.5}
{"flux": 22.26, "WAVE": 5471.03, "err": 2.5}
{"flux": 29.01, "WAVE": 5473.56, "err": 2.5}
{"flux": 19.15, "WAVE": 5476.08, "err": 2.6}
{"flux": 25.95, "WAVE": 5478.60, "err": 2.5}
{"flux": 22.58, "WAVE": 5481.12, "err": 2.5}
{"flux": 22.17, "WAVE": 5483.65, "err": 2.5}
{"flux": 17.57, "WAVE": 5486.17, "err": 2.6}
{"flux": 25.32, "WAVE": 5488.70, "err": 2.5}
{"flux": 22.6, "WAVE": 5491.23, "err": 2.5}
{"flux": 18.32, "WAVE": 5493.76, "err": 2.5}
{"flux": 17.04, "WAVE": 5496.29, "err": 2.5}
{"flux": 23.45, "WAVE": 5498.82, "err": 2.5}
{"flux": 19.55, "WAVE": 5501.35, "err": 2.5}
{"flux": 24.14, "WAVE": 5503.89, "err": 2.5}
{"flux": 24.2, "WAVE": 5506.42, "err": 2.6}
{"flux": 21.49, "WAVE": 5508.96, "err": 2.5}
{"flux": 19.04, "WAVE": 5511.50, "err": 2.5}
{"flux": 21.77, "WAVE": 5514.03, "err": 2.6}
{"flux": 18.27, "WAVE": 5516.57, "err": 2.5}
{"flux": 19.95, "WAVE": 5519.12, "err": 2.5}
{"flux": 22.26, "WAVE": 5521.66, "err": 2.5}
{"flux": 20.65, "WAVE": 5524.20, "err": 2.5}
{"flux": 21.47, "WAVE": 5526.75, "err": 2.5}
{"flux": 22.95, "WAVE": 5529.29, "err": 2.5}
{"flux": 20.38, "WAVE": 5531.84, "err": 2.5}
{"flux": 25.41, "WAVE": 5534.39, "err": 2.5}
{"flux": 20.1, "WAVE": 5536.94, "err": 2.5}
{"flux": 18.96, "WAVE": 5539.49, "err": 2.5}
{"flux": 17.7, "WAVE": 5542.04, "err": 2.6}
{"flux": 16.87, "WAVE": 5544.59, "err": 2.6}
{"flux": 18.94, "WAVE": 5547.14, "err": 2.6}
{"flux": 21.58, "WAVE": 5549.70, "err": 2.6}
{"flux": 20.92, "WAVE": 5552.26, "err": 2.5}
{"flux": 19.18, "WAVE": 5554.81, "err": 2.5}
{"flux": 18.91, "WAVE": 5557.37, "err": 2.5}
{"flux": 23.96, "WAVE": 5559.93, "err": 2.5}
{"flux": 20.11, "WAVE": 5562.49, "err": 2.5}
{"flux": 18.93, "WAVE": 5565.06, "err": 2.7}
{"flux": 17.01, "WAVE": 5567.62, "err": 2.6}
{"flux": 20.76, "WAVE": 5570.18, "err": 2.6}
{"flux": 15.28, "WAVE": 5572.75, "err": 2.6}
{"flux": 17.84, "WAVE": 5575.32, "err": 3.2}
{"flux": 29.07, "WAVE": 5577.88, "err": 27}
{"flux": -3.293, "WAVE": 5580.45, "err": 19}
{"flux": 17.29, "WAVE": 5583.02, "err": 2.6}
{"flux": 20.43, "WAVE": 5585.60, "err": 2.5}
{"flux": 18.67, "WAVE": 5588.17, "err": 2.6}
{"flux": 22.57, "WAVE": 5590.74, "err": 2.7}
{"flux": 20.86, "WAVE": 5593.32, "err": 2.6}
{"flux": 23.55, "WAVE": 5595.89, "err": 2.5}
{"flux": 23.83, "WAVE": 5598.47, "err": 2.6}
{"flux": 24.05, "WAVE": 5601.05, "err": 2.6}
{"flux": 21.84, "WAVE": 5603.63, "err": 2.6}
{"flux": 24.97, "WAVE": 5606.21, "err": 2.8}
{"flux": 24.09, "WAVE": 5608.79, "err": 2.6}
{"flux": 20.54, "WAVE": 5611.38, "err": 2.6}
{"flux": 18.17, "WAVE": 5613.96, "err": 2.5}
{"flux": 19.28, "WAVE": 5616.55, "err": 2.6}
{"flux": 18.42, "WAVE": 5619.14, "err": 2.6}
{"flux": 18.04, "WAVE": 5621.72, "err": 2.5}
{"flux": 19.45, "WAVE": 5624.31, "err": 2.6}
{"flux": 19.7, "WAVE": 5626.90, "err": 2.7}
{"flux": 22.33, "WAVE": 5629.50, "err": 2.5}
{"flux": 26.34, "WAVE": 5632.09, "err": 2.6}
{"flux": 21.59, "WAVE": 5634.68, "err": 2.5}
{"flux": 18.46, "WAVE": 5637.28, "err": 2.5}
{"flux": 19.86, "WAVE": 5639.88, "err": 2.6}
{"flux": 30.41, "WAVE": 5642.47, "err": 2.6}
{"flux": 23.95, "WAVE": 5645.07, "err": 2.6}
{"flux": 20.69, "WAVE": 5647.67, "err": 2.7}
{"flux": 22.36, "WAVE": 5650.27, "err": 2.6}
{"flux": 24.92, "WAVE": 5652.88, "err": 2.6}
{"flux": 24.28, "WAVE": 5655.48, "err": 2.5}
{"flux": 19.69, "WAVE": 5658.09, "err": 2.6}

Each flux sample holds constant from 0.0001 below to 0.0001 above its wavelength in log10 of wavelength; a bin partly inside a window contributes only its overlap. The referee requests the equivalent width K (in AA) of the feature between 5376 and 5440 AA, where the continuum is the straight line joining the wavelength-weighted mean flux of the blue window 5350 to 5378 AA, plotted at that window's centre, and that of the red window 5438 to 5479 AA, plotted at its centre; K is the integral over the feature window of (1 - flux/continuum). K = 4.8 AA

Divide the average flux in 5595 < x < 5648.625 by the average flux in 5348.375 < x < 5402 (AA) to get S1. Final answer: 1.09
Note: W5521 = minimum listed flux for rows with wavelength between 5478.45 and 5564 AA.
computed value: 16.87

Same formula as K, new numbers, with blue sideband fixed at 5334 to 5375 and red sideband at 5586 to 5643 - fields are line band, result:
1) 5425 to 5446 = 2.0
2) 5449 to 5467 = 2.1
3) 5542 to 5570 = 2.4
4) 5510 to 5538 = 0.4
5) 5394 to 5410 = 2.1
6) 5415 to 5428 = 0.4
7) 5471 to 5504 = -1.0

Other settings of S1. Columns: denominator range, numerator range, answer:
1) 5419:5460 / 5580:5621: 1.06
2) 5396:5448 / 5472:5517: 1.12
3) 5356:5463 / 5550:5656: 1.07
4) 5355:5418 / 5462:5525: 1.09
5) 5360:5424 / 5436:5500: 1.05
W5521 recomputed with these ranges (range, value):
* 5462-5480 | 18.96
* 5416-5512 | 13.79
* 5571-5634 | -3.293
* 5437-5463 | 16.11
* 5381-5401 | 17.54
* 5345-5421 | 15.8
